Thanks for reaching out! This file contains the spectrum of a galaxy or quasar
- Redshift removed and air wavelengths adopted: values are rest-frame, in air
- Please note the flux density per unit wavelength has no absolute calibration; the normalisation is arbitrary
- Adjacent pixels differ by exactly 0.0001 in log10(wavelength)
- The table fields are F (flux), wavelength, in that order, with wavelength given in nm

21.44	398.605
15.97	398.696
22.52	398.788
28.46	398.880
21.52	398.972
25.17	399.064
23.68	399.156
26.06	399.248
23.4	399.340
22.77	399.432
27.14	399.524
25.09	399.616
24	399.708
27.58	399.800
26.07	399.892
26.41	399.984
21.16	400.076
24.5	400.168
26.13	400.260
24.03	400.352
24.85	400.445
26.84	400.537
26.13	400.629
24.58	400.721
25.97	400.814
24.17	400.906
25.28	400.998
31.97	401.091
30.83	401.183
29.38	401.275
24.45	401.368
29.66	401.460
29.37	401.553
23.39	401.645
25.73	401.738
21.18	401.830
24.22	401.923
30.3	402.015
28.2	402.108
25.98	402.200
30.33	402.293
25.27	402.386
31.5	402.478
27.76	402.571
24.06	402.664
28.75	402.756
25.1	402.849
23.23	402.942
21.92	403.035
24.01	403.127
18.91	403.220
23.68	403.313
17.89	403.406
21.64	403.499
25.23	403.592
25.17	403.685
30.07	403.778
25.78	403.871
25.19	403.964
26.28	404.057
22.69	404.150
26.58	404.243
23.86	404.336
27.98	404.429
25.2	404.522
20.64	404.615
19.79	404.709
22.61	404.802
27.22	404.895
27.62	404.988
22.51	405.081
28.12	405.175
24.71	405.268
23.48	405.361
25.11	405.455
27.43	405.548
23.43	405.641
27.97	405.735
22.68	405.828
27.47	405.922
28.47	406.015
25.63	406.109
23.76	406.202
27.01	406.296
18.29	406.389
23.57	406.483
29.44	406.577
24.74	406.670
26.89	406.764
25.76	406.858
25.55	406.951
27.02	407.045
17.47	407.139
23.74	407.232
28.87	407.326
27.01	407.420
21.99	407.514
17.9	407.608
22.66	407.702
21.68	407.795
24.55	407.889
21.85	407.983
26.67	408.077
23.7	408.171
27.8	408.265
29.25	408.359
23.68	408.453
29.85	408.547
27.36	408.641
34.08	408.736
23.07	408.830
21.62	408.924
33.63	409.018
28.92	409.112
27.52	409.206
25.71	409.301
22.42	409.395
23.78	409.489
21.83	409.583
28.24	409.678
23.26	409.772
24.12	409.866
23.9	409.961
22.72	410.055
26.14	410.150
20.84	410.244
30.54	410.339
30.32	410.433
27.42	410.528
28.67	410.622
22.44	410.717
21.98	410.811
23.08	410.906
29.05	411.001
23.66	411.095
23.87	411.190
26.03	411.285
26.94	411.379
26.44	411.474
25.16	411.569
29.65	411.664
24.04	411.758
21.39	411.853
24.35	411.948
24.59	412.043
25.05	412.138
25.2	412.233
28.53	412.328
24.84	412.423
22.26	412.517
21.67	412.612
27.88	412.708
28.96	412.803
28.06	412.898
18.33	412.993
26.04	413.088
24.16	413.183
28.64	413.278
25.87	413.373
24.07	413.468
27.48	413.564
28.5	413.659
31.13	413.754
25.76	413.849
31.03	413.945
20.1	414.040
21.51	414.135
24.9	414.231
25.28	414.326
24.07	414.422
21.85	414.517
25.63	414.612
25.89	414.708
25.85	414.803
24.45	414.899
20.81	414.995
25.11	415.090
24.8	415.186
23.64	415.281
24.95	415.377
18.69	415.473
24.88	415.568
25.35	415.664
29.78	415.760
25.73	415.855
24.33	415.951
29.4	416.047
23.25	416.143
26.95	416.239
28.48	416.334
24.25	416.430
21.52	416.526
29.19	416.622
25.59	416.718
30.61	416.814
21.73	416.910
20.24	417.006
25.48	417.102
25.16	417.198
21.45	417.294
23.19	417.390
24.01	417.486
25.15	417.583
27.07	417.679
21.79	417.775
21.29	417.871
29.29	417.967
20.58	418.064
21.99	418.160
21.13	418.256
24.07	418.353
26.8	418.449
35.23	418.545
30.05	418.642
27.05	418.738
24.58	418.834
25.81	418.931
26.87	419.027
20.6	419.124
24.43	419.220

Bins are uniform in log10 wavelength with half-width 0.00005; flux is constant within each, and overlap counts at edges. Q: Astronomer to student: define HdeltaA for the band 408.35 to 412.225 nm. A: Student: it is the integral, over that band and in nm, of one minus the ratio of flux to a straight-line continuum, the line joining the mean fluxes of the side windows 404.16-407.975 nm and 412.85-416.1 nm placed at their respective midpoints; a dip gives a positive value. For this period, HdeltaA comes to -0.13 nm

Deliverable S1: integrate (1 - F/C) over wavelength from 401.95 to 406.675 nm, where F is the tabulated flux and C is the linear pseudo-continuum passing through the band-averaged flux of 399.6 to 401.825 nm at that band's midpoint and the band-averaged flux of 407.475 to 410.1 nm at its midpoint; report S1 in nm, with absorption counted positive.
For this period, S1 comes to 0.09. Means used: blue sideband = 26.1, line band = 25.2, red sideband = 25.2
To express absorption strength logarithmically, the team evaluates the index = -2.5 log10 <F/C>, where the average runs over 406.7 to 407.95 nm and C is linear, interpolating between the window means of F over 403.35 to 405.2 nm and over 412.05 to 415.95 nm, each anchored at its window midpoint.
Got 0.04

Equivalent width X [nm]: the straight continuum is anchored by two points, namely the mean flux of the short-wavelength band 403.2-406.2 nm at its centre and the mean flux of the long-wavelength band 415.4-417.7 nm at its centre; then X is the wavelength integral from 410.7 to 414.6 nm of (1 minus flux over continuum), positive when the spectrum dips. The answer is -0.05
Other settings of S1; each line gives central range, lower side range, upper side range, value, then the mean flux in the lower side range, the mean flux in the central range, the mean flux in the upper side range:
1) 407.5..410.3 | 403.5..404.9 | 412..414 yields 0.04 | 24.8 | 25.1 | 26.1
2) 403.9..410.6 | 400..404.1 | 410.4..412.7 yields 0.06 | 25.7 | 25.2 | 25.3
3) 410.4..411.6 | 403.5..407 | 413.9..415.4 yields -0.05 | 25.2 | 25.7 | 24.3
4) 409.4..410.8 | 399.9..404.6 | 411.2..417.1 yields 0.01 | 25.6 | 25.1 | 25.3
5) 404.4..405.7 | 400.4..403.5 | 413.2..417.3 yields 0.05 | 25.8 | 24.7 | 25.2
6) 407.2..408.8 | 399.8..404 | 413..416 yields 0.00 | 25.7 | 25.4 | 25.1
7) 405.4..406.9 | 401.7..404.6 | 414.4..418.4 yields -0.02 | 25.2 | 25.5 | 24.5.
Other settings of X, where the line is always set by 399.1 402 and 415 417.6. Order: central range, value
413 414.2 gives -0.04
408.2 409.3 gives -0.11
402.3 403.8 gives 0.05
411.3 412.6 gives 0.00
